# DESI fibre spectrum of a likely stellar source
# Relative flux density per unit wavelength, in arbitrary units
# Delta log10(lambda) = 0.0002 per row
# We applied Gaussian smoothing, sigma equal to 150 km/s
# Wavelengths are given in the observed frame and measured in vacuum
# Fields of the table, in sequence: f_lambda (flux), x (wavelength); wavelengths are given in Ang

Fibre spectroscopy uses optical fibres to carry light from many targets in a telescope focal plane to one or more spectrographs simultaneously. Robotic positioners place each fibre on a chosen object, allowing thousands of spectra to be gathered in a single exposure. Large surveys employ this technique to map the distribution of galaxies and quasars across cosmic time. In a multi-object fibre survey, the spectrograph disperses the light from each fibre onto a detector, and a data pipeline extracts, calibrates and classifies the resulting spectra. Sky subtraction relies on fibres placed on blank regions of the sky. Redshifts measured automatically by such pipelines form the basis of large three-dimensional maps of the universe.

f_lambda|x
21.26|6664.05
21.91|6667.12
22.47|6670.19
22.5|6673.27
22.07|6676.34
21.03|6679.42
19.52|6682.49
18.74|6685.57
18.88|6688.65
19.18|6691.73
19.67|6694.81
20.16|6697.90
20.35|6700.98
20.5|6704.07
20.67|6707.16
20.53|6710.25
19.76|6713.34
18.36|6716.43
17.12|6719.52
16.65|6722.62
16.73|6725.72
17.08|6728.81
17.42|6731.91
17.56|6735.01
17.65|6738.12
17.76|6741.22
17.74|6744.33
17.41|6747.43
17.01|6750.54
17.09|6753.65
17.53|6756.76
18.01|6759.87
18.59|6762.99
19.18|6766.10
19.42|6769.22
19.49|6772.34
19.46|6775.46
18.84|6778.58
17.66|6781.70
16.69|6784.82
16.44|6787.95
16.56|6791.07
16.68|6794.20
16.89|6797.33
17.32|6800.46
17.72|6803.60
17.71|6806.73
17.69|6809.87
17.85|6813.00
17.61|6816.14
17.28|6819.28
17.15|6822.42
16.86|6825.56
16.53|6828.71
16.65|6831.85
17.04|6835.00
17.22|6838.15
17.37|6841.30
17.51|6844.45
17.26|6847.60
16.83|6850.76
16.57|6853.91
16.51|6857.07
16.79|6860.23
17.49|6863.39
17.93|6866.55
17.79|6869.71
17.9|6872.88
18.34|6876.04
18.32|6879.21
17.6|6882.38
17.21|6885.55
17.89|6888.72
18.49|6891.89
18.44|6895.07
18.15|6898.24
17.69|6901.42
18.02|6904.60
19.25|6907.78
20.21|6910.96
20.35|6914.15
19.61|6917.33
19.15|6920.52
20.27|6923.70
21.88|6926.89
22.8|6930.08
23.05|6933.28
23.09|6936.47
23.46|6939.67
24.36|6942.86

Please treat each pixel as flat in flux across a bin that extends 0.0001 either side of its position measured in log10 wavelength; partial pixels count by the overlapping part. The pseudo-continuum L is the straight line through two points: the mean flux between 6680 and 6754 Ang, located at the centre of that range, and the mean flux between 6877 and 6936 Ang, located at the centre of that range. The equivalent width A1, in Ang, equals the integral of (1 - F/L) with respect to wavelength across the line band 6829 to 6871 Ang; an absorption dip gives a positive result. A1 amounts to 4.4 Ang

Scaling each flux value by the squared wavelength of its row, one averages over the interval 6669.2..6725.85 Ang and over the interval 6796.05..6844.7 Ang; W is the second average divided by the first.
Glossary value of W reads 0.91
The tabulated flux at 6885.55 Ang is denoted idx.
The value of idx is 17.21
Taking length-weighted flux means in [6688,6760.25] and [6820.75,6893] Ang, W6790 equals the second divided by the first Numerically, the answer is 0.94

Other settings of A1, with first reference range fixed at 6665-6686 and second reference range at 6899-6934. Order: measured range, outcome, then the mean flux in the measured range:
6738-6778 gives 5.1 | 18.2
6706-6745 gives 5.5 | 18.1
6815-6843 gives 4.7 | 17.1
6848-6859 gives 2.0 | 16.7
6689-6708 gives 1.1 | 20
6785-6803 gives 3.4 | 16.8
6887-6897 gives 1.0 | 18.3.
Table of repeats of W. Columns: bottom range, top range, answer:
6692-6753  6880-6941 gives 1.14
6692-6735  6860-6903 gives 1.00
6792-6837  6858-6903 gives 1.06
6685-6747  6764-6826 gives 0.98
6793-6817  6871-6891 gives 1.05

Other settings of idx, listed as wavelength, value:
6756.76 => 17.53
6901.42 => 17.69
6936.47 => 23.09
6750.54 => 17.01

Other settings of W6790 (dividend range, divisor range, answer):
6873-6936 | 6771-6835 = 1.11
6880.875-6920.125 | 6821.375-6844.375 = 1.09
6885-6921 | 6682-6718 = 0.95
